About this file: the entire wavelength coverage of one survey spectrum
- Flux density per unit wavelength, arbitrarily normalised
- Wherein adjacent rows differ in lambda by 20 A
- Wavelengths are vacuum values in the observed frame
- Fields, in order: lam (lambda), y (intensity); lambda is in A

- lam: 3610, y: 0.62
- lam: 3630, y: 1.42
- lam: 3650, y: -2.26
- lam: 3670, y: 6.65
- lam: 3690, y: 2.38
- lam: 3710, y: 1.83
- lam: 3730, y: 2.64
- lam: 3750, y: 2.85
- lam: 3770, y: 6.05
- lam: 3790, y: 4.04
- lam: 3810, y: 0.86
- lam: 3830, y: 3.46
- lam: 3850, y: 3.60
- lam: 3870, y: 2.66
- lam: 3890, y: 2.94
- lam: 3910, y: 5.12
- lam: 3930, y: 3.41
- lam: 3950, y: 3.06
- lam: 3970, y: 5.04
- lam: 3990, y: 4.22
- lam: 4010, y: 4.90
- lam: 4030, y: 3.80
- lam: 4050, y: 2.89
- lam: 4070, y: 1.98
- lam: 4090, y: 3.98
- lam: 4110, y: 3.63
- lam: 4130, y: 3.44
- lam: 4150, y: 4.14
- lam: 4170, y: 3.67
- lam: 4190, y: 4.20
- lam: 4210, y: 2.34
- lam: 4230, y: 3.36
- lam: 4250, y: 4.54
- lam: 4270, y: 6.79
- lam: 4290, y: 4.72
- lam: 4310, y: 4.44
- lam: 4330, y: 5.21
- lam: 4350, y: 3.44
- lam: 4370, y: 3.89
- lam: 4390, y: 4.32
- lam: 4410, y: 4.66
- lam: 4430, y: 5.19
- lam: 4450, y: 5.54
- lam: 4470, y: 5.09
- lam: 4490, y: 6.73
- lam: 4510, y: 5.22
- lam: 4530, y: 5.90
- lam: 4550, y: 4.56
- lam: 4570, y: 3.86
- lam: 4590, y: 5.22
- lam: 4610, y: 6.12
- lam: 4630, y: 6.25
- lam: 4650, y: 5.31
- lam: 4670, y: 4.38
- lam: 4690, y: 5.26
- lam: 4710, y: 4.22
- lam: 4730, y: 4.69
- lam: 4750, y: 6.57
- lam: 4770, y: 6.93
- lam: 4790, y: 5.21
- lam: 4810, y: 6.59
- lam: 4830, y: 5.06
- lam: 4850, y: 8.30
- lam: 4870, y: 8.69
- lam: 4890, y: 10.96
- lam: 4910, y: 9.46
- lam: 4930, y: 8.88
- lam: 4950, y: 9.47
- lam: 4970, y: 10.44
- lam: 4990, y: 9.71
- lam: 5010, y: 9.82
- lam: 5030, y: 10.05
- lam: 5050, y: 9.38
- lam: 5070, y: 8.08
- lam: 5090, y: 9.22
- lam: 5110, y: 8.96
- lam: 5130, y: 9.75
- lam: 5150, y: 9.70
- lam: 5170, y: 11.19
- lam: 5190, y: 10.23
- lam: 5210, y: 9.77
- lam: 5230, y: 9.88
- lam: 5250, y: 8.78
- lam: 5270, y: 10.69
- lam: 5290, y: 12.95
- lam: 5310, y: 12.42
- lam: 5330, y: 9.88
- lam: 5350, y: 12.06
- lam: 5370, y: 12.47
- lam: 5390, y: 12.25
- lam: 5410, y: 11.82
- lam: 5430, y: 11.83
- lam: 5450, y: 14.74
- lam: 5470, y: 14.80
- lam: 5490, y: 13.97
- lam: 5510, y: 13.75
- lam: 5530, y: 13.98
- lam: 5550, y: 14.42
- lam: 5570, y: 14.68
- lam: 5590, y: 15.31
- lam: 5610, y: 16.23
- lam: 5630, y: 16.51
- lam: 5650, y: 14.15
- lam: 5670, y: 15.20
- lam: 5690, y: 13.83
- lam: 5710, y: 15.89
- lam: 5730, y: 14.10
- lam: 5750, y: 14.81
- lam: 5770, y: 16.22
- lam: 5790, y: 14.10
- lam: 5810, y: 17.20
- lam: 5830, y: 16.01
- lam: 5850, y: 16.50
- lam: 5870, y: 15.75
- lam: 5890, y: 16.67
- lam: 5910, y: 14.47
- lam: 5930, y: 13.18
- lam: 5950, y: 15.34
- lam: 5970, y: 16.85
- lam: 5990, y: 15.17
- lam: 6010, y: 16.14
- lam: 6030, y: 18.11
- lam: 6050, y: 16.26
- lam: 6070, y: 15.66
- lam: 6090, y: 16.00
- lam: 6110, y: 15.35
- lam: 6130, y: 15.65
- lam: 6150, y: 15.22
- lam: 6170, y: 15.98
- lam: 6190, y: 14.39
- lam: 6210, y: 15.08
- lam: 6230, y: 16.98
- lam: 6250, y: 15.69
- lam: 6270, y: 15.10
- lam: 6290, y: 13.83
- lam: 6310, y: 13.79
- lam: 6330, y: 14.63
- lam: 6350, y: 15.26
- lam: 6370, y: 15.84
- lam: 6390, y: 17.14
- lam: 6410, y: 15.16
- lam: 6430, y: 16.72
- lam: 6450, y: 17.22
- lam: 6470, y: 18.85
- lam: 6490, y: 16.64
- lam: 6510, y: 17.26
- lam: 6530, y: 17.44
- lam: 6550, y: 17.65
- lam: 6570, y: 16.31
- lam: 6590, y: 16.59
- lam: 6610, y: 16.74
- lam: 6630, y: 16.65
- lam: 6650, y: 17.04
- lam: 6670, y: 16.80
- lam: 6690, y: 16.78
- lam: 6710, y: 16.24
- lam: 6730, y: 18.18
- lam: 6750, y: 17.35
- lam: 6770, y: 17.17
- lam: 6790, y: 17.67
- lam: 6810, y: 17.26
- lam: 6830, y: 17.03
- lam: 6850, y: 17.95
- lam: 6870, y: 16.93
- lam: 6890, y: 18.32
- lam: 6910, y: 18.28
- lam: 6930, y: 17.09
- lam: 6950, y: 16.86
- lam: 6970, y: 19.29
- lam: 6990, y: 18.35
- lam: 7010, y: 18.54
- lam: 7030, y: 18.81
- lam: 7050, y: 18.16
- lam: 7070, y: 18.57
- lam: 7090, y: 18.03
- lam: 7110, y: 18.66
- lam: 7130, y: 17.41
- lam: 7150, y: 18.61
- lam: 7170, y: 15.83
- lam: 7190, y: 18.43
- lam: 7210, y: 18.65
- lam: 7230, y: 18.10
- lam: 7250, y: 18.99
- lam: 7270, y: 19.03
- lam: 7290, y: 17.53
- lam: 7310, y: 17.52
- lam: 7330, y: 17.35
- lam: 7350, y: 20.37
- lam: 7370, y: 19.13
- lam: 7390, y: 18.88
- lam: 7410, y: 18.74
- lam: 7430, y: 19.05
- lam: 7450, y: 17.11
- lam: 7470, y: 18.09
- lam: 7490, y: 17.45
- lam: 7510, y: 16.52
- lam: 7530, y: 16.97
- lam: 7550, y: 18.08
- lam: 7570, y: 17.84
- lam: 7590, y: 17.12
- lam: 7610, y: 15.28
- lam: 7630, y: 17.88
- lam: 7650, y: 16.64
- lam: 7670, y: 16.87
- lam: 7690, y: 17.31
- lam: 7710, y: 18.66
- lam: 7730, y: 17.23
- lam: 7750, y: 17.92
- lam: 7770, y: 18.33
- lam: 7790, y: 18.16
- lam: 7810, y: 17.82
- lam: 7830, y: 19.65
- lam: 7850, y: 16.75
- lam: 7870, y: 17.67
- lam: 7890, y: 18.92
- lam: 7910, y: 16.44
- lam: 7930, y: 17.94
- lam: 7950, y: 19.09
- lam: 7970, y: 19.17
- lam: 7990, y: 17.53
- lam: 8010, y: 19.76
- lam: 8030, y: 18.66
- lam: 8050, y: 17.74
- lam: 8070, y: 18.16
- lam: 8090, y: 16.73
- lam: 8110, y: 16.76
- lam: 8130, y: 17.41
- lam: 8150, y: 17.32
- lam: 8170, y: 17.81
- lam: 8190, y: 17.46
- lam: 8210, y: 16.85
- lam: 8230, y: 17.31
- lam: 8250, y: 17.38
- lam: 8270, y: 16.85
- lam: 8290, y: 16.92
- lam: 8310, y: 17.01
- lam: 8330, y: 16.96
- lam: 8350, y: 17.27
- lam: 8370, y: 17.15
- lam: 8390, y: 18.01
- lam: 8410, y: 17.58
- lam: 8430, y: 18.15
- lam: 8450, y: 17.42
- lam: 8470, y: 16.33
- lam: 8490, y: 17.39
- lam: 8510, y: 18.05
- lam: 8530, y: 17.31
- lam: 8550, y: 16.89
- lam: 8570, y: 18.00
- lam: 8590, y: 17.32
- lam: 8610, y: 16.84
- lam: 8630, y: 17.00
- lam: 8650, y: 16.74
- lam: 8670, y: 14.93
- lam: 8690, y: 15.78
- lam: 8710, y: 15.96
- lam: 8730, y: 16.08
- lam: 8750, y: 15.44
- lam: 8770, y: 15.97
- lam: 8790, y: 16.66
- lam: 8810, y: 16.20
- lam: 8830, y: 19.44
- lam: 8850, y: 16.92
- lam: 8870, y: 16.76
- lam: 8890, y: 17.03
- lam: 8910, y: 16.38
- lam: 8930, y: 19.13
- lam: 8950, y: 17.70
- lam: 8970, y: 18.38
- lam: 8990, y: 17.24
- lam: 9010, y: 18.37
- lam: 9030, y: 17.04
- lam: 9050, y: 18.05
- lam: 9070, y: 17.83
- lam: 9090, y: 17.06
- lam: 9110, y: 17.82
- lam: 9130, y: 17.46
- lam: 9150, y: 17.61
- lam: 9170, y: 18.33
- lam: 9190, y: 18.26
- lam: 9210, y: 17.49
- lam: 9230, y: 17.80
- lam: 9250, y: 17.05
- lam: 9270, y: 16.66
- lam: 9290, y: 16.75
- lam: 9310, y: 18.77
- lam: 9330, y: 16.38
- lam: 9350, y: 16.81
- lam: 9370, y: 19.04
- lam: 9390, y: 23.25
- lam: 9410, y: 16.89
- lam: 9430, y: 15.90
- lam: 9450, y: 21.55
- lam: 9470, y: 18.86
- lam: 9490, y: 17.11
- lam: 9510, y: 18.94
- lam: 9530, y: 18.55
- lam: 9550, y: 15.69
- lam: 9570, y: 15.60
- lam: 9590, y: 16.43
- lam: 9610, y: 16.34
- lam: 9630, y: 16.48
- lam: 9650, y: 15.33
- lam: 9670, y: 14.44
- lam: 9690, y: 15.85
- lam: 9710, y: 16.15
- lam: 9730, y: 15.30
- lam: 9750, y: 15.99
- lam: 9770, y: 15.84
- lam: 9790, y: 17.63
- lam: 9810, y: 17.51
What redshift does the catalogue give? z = 0.22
